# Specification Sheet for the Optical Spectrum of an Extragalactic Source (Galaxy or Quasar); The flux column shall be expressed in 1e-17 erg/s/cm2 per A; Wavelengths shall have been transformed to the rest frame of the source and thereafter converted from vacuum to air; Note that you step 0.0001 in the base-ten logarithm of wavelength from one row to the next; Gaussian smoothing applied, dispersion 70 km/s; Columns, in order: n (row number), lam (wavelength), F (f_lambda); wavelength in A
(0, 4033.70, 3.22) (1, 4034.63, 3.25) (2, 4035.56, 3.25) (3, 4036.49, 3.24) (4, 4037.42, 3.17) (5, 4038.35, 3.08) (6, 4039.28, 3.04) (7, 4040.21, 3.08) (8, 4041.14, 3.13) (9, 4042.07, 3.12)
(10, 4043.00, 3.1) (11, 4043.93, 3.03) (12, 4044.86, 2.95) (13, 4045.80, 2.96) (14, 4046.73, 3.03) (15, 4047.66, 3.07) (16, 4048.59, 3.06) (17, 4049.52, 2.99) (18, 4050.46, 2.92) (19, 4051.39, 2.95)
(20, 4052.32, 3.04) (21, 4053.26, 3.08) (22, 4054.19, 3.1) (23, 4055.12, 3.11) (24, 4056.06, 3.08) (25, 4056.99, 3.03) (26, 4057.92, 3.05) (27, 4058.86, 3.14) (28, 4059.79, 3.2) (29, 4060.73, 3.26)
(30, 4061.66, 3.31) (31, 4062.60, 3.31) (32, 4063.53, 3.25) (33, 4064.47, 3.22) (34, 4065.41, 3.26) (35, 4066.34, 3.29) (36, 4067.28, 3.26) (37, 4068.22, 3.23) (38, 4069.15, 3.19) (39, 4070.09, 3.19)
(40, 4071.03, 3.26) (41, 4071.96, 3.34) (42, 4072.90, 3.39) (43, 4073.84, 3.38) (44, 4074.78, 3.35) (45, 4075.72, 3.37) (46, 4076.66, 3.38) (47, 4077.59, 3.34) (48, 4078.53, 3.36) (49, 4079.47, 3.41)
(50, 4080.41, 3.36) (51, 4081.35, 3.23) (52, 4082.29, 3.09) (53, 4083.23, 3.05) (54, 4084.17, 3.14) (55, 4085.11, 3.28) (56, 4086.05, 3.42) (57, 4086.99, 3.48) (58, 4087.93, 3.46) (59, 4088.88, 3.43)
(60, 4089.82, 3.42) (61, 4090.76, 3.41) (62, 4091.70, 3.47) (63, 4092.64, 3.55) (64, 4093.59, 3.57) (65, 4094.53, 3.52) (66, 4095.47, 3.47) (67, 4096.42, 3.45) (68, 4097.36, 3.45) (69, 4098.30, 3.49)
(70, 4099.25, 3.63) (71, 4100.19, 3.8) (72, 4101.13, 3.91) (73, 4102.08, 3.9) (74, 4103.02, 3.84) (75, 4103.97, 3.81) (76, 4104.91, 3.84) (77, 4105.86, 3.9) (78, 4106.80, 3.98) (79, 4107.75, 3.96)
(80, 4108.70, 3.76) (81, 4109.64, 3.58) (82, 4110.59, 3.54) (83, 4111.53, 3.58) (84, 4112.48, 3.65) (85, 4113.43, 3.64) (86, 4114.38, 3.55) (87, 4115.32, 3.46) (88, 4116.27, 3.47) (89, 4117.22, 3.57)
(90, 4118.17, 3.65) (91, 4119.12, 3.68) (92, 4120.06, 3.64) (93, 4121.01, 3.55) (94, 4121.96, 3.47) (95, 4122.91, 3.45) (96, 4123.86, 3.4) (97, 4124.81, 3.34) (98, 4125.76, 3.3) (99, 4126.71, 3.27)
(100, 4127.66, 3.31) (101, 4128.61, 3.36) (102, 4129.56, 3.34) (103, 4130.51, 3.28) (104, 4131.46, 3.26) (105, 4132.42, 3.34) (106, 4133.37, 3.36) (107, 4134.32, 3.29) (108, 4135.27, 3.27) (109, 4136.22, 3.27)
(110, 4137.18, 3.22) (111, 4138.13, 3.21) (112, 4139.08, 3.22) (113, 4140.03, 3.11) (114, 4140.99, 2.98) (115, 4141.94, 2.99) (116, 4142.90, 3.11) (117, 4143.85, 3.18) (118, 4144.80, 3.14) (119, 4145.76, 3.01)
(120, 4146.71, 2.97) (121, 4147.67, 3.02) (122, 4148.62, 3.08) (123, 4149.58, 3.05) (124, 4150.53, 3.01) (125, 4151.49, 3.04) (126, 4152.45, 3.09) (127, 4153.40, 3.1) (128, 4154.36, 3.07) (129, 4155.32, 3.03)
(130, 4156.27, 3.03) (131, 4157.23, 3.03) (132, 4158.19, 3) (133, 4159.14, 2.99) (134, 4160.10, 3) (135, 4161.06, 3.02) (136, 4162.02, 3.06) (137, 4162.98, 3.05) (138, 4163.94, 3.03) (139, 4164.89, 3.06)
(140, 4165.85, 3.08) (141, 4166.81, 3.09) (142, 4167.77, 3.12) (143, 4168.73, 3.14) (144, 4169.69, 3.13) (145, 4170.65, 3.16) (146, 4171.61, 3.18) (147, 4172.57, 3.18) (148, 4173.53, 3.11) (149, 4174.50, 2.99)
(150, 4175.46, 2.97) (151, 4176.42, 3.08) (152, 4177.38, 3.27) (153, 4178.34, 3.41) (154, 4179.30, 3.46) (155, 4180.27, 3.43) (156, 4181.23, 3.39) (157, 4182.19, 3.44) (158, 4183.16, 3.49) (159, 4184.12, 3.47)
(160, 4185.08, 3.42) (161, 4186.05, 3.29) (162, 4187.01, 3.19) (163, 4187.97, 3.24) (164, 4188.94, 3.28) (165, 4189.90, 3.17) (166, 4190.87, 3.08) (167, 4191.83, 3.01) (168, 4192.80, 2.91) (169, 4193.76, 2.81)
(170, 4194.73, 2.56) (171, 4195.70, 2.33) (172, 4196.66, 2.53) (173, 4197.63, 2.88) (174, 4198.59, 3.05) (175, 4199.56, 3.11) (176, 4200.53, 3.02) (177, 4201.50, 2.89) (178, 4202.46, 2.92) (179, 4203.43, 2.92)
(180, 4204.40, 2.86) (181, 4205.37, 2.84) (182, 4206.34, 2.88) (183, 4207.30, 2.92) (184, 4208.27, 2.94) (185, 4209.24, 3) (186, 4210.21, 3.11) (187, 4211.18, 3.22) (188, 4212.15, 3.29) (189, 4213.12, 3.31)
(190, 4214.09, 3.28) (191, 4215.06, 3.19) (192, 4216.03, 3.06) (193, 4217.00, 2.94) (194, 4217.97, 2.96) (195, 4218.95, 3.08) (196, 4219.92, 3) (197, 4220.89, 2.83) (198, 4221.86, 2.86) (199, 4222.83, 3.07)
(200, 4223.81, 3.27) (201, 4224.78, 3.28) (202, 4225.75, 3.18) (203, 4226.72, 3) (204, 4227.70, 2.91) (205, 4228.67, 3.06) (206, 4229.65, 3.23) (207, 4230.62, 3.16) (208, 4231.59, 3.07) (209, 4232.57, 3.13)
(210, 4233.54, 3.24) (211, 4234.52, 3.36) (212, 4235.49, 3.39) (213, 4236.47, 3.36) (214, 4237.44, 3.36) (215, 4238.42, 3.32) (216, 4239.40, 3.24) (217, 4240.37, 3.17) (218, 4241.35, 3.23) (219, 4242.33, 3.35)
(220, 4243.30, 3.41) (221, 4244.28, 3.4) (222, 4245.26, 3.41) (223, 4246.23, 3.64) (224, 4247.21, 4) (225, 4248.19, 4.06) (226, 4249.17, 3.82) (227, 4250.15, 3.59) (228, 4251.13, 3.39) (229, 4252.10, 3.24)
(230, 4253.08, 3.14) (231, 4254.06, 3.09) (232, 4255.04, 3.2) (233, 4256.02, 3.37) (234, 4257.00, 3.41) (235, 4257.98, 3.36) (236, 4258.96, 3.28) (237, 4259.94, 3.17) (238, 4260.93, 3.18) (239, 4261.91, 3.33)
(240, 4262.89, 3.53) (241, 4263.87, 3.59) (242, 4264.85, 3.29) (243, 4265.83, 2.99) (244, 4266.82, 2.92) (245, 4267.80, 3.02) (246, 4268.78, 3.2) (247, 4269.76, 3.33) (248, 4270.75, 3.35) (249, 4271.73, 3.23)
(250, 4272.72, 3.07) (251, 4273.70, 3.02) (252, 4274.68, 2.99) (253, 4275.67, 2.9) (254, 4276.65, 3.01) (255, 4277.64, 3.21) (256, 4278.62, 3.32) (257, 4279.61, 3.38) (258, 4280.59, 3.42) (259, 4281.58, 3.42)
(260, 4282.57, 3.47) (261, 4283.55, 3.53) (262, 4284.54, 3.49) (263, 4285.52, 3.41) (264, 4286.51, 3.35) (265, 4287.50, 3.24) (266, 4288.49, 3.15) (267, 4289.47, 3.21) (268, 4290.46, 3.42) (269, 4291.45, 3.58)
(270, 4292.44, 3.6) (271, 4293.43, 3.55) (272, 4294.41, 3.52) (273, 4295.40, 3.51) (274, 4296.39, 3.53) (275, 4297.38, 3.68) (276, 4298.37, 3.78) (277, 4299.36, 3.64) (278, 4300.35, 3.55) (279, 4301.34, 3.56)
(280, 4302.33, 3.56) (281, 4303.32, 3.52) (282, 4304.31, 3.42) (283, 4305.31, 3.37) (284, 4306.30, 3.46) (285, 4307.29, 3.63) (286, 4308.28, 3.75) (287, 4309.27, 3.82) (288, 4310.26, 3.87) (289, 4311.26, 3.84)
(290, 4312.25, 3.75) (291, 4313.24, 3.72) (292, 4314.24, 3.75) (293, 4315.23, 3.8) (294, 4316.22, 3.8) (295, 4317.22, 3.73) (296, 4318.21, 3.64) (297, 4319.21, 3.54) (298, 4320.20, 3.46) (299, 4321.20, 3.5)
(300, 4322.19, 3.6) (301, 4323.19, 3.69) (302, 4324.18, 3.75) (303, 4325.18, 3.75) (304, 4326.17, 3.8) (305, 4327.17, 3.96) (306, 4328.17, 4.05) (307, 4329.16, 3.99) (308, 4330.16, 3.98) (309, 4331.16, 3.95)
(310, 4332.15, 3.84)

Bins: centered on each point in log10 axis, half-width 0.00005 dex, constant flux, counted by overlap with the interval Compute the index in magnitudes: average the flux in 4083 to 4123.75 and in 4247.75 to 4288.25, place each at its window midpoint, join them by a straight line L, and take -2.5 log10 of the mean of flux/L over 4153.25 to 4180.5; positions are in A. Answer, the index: 0.12 mag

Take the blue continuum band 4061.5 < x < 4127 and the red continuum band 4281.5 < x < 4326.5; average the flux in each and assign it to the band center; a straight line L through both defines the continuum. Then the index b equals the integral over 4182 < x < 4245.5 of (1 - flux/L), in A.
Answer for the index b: 7.7 A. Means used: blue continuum 3.47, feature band 3.11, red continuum 3.58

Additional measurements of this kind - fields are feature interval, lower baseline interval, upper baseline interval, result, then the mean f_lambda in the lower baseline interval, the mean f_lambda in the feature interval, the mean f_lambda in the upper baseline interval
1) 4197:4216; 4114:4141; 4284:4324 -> 2.38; 3.37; 3.03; 3.58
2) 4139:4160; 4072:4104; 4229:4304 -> 2.25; 3.45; 3.05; 3.36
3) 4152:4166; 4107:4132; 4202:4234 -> 1.20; 3.51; 3.04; 3.06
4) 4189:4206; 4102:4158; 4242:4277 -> 2.29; 3.36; 2.89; 3.31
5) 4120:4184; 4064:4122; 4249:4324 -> 5.29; 3.49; 3.19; 3.43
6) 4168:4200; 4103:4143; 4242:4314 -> 2.95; 3.46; 3.13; 3.42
